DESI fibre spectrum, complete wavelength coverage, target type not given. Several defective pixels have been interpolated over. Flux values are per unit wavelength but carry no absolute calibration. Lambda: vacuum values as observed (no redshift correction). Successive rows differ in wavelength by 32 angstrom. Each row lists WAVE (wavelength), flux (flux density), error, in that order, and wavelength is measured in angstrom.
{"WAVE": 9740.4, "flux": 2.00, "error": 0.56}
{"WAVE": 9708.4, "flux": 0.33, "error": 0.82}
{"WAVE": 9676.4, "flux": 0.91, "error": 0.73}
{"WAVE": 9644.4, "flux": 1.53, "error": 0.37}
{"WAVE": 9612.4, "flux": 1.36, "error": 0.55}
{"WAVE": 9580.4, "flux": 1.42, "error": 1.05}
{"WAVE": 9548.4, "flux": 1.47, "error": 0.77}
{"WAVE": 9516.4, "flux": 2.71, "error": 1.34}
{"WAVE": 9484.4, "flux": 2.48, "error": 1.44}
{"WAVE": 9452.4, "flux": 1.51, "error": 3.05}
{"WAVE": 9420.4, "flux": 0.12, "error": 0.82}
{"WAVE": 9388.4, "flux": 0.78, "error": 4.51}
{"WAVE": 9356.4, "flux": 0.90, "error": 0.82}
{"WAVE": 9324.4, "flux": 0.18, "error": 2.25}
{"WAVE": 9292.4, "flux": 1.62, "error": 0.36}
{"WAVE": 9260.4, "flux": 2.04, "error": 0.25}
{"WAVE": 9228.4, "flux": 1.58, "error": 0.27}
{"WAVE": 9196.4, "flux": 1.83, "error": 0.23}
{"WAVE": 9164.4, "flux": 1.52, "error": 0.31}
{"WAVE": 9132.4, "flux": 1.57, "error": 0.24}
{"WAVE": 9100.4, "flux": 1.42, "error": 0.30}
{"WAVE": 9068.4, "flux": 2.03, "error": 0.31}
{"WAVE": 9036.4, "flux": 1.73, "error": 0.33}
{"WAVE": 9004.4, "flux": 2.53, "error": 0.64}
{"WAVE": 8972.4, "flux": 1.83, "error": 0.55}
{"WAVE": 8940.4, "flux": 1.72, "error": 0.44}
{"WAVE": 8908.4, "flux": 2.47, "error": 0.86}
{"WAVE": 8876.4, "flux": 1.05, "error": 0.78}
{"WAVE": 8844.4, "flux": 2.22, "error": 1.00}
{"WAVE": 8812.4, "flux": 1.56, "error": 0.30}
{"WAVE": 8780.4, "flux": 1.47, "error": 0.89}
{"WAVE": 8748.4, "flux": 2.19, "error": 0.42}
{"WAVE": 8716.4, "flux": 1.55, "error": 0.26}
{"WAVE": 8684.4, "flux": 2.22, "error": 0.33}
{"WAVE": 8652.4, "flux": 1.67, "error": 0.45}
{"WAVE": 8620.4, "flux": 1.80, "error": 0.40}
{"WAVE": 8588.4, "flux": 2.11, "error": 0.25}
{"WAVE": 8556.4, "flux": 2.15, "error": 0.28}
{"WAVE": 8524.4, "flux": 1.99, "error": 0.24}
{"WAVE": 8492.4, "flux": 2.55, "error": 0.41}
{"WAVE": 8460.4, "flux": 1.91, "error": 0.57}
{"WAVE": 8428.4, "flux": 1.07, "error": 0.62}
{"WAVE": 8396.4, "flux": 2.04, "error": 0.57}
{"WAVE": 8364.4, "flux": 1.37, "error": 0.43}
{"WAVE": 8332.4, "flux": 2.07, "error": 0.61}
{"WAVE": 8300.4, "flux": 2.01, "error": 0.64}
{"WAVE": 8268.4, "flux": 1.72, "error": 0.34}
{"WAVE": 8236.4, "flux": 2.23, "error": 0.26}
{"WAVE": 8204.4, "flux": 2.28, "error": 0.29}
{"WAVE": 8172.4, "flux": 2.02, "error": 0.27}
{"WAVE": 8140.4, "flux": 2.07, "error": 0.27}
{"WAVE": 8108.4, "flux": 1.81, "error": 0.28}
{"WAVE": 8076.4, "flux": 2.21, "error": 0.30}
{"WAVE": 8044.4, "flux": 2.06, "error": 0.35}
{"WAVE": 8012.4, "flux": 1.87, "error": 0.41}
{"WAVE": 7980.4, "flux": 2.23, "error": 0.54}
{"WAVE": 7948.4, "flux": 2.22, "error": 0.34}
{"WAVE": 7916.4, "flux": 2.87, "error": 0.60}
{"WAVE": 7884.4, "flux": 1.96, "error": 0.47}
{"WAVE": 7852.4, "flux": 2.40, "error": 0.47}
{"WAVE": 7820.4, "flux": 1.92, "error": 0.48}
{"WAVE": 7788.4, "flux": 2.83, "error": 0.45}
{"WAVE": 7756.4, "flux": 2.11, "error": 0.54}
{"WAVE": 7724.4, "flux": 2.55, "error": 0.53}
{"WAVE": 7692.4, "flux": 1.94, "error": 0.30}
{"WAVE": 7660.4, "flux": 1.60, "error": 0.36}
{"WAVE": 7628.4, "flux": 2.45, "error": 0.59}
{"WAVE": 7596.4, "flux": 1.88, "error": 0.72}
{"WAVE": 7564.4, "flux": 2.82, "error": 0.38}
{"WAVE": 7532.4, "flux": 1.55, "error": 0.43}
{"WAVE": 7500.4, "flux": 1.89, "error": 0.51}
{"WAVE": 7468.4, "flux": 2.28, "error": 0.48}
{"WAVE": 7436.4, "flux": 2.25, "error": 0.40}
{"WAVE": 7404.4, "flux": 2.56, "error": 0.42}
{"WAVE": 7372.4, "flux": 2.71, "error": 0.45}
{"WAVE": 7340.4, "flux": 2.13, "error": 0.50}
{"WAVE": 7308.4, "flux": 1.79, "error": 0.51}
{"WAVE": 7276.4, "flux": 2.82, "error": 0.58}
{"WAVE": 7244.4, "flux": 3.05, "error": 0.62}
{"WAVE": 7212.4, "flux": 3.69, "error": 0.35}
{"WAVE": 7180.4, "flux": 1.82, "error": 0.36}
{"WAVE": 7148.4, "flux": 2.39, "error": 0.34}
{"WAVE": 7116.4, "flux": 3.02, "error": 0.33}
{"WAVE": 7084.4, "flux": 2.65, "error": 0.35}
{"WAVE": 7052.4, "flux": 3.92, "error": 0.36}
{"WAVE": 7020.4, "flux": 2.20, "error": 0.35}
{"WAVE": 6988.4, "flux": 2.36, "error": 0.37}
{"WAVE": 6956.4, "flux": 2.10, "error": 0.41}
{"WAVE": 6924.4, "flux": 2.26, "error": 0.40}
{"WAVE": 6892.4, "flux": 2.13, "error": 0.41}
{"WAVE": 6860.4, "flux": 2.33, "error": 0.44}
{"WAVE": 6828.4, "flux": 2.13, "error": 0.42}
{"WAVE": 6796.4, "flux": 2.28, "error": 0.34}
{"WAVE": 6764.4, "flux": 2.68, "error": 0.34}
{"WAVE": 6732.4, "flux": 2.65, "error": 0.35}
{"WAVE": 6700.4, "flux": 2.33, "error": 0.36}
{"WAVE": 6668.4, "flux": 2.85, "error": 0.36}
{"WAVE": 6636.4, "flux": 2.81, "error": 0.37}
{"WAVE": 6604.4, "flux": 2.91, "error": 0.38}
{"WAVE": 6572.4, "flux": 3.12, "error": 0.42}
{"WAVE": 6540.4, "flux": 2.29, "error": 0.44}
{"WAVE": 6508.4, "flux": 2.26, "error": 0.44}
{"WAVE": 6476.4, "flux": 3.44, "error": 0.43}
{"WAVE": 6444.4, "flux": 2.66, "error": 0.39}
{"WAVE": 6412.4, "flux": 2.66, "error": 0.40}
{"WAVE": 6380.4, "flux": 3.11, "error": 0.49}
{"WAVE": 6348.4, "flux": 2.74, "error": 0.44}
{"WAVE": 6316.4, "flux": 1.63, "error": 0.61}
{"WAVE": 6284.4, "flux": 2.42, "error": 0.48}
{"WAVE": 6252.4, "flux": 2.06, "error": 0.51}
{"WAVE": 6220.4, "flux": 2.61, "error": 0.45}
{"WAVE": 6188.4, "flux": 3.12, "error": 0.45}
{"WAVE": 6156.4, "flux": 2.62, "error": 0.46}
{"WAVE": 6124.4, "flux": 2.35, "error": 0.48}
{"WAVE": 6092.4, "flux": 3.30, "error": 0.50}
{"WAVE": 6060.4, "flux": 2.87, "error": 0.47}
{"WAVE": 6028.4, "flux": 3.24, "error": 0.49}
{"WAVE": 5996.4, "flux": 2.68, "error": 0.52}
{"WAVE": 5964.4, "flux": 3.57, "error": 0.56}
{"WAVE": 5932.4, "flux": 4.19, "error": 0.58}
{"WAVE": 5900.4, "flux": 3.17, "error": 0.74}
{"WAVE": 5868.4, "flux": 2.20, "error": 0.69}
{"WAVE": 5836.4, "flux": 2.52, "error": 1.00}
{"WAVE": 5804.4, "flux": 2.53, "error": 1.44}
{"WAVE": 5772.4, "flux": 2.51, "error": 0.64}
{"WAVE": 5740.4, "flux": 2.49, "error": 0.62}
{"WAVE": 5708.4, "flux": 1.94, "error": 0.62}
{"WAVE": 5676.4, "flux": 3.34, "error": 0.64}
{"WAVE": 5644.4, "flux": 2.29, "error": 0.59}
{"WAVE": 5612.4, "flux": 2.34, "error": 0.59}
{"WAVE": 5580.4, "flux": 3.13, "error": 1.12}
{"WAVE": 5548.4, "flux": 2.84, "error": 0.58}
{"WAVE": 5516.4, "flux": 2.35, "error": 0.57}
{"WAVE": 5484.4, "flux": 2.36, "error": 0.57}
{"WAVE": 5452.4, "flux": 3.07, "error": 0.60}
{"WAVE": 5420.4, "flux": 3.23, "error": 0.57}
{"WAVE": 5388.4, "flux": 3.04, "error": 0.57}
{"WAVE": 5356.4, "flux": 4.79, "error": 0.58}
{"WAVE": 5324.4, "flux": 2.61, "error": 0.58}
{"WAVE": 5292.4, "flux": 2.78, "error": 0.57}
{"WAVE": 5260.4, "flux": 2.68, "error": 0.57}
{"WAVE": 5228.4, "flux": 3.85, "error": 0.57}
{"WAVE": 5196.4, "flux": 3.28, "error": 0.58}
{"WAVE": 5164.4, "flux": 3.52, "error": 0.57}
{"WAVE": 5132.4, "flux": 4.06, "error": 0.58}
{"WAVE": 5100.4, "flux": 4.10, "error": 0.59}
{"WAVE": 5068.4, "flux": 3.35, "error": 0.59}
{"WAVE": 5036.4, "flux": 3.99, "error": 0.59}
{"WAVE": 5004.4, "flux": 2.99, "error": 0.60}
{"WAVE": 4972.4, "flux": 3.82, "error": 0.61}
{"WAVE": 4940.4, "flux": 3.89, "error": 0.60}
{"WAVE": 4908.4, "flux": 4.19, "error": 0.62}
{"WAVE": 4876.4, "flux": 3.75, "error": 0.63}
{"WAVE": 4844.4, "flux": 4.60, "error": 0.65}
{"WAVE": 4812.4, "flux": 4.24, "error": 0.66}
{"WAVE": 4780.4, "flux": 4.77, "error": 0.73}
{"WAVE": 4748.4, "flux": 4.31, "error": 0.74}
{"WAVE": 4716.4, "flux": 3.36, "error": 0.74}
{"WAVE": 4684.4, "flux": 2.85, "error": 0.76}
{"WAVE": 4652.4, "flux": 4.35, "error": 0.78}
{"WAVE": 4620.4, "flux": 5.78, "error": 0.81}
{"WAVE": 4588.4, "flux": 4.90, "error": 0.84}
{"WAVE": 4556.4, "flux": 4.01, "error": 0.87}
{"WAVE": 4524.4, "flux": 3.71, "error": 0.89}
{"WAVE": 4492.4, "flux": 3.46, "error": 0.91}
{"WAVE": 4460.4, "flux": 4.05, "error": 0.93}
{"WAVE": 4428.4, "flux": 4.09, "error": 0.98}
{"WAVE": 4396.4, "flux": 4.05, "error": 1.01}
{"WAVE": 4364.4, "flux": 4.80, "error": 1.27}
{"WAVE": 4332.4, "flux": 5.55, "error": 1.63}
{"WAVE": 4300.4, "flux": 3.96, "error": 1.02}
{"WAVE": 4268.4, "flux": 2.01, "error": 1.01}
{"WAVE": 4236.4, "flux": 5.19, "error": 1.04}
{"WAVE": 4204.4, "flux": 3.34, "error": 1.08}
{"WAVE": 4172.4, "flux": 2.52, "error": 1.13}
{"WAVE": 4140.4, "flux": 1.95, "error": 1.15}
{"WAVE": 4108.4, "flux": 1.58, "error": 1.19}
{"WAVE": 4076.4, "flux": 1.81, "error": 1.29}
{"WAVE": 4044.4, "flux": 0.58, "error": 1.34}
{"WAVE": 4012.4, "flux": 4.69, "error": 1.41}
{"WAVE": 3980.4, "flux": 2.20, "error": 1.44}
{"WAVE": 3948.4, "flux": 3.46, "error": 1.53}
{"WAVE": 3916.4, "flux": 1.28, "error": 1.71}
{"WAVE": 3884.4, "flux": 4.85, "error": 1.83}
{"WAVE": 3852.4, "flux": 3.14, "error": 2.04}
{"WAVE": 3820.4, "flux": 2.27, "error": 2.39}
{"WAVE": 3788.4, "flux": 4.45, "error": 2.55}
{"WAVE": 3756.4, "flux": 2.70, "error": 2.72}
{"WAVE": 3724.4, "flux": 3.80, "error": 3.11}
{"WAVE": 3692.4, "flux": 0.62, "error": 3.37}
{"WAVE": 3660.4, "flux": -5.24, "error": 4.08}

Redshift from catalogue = 0.072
